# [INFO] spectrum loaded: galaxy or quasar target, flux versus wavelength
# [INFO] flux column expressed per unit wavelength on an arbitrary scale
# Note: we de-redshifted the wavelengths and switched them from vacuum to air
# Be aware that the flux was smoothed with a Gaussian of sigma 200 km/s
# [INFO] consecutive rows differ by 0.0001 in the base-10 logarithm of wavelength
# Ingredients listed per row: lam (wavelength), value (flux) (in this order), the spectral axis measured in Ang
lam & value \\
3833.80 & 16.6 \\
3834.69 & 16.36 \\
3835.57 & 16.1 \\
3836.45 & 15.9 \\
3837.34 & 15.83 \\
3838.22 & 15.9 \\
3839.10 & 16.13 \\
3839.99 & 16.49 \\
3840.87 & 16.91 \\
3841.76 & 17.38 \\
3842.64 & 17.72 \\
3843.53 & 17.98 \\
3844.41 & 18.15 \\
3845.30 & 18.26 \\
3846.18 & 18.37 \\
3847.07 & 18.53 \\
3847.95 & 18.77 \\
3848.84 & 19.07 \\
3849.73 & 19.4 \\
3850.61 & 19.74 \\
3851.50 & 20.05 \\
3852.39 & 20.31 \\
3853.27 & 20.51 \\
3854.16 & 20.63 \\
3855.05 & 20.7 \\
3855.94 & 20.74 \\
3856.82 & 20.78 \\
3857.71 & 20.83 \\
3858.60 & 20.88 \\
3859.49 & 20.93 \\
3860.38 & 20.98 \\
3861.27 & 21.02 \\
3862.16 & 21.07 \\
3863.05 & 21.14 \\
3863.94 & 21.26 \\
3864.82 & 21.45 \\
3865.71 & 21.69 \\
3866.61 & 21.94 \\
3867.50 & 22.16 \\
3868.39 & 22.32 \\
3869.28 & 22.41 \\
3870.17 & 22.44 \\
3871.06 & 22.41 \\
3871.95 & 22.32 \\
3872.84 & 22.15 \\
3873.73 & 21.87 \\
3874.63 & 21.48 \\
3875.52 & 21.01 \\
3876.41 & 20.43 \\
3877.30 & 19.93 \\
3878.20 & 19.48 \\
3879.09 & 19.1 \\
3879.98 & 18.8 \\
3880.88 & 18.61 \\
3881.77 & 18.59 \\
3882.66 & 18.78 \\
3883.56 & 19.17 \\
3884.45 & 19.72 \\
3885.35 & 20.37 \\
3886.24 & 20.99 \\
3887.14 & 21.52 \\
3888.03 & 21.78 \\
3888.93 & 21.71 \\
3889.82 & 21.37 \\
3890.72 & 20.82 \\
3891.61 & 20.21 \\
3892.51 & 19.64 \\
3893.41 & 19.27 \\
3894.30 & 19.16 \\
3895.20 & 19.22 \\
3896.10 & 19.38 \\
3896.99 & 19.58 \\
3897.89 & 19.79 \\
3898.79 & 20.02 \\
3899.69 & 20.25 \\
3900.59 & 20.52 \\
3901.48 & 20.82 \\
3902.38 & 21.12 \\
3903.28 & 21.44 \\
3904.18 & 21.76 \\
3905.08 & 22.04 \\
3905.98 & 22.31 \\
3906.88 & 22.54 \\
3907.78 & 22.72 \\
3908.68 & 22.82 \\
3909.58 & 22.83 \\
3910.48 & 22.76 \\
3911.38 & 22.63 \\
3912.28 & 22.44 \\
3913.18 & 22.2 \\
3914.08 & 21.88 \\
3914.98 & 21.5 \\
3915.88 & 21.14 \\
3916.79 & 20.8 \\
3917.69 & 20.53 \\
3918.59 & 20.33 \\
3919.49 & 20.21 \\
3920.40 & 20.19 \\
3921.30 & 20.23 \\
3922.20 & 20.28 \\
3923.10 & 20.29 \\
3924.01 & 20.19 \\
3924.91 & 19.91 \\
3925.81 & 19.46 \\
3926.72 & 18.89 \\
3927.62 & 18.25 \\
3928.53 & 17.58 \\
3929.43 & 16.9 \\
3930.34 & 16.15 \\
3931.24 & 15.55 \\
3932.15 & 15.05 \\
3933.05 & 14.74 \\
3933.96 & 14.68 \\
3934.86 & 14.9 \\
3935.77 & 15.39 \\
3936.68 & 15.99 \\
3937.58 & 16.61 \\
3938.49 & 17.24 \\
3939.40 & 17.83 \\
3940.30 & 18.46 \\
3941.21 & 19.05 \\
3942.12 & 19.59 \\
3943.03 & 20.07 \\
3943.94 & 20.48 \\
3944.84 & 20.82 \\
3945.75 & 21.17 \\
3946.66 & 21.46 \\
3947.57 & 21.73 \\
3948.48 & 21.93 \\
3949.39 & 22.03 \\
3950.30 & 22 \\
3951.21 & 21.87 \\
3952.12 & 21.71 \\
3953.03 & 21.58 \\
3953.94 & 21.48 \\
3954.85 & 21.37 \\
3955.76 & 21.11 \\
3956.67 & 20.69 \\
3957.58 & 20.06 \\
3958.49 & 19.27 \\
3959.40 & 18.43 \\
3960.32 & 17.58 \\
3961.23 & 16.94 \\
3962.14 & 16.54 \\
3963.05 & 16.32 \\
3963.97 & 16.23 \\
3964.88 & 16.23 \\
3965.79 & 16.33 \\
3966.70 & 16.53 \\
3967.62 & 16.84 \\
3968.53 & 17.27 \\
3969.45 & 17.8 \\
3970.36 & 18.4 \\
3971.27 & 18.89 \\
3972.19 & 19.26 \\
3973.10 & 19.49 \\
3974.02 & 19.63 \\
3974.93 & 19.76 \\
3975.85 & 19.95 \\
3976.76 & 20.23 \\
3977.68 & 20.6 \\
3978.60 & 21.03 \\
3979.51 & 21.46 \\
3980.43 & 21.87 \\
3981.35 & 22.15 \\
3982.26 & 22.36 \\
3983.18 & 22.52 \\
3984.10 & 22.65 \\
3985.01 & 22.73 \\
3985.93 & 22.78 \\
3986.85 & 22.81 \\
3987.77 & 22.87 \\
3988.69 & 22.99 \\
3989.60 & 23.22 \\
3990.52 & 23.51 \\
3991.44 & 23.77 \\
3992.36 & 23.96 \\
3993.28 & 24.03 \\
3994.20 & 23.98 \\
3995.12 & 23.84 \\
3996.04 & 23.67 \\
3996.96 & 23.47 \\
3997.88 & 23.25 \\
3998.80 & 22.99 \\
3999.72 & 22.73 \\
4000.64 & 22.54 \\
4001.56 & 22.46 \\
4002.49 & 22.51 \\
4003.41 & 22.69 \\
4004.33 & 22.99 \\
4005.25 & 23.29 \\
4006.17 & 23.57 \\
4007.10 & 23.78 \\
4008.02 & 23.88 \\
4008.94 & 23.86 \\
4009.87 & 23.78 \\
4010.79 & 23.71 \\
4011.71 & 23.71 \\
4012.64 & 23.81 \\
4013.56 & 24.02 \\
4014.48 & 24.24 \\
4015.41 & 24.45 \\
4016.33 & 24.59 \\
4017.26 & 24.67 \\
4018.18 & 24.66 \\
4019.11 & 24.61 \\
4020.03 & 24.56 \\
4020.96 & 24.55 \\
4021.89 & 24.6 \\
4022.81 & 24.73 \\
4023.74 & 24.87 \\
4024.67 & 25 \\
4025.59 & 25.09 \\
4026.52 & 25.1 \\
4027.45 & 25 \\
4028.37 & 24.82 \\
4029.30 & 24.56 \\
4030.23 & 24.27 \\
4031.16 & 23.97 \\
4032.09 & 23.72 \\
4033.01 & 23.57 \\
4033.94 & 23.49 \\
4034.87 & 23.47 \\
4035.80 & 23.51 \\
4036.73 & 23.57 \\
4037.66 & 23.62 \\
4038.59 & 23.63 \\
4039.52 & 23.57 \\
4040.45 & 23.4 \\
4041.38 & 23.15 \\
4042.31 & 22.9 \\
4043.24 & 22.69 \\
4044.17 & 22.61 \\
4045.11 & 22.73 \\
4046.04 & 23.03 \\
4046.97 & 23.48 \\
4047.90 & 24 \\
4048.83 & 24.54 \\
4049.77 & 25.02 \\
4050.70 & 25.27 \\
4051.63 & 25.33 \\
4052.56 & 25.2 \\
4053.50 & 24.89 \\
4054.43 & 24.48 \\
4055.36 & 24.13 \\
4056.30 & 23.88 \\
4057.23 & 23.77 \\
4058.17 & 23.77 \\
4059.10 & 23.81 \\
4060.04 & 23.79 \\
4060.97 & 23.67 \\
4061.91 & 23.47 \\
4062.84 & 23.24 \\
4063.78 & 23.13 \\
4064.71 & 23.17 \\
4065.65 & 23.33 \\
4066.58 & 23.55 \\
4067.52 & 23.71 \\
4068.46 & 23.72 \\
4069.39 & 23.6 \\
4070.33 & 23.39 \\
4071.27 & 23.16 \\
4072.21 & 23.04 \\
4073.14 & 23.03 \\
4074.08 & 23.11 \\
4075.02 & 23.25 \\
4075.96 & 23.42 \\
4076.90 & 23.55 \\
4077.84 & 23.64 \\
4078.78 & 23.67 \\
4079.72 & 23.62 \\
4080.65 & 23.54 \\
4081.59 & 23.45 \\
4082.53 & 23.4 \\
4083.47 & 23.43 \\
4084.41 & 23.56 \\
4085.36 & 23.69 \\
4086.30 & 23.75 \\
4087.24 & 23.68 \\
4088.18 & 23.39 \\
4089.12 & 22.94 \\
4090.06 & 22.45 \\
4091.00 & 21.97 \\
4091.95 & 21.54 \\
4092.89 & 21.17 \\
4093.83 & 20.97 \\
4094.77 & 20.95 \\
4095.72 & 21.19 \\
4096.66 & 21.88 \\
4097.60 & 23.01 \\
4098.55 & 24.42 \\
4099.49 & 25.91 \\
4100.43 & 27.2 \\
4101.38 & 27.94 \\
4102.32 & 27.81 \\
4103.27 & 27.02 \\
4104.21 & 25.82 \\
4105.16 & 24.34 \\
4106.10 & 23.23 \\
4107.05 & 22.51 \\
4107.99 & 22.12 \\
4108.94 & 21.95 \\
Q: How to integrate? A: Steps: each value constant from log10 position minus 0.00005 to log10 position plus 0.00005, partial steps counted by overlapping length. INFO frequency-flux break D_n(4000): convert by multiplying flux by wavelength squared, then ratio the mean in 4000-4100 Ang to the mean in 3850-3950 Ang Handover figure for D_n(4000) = 1.26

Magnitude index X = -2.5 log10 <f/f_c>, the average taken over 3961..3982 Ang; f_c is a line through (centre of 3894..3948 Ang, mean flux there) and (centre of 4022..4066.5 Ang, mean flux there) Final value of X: 0.15 mag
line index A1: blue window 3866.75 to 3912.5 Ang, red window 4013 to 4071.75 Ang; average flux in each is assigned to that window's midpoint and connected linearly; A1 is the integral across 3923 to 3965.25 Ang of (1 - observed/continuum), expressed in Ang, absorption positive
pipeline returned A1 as 6.3 Ang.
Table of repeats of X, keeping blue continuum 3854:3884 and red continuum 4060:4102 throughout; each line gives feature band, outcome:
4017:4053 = -0.06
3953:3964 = 0.15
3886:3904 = 0.04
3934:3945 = 0.21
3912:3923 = 0.03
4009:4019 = -0.07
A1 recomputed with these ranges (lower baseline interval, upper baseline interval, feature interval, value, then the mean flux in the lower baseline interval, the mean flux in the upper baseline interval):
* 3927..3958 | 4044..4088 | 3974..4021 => -4.4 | 19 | 23.7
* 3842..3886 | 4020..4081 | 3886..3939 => 3.5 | 20.3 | 23.8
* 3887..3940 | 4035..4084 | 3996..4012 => -0.8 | 19.8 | 23.6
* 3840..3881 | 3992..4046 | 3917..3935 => 2.8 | 20.3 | 23.8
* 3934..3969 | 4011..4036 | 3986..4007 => -0.9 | 18.9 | 24.4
